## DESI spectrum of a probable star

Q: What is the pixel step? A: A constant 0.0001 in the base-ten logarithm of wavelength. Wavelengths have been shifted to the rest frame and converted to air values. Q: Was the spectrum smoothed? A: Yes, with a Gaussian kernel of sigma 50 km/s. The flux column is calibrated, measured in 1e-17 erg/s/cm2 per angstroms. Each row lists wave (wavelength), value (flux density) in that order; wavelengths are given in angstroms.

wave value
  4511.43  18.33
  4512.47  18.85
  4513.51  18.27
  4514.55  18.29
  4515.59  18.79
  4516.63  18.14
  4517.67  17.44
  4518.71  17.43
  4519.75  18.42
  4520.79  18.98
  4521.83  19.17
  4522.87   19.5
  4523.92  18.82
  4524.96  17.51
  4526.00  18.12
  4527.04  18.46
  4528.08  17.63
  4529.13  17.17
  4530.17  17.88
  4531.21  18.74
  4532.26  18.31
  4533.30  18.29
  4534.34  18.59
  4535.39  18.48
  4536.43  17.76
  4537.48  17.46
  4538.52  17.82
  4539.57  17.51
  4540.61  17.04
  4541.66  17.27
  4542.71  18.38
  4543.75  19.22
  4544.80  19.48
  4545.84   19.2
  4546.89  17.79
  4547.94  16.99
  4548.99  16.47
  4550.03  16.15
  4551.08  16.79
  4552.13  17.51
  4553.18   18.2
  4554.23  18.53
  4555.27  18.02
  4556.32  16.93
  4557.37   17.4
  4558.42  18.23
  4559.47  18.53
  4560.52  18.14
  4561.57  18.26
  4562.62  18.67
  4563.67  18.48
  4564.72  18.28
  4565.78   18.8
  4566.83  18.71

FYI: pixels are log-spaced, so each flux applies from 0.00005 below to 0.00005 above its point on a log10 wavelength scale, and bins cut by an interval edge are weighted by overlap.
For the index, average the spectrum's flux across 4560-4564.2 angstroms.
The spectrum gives 18.4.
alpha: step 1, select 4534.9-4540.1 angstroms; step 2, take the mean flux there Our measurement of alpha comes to 17.8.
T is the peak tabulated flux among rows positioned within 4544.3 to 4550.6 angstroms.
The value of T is 19.48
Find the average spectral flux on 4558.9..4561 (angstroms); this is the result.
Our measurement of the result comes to 18.3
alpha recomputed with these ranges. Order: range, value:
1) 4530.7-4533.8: 18.4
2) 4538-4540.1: 17.7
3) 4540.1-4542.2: 17.1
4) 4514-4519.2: 18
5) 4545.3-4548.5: 18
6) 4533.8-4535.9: 18.5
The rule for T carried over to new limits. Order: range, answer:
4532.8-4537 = 18.59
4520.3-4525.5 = 19.5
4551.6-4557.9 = 18.53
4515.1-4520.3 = 18.79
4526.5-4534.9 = 18.74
